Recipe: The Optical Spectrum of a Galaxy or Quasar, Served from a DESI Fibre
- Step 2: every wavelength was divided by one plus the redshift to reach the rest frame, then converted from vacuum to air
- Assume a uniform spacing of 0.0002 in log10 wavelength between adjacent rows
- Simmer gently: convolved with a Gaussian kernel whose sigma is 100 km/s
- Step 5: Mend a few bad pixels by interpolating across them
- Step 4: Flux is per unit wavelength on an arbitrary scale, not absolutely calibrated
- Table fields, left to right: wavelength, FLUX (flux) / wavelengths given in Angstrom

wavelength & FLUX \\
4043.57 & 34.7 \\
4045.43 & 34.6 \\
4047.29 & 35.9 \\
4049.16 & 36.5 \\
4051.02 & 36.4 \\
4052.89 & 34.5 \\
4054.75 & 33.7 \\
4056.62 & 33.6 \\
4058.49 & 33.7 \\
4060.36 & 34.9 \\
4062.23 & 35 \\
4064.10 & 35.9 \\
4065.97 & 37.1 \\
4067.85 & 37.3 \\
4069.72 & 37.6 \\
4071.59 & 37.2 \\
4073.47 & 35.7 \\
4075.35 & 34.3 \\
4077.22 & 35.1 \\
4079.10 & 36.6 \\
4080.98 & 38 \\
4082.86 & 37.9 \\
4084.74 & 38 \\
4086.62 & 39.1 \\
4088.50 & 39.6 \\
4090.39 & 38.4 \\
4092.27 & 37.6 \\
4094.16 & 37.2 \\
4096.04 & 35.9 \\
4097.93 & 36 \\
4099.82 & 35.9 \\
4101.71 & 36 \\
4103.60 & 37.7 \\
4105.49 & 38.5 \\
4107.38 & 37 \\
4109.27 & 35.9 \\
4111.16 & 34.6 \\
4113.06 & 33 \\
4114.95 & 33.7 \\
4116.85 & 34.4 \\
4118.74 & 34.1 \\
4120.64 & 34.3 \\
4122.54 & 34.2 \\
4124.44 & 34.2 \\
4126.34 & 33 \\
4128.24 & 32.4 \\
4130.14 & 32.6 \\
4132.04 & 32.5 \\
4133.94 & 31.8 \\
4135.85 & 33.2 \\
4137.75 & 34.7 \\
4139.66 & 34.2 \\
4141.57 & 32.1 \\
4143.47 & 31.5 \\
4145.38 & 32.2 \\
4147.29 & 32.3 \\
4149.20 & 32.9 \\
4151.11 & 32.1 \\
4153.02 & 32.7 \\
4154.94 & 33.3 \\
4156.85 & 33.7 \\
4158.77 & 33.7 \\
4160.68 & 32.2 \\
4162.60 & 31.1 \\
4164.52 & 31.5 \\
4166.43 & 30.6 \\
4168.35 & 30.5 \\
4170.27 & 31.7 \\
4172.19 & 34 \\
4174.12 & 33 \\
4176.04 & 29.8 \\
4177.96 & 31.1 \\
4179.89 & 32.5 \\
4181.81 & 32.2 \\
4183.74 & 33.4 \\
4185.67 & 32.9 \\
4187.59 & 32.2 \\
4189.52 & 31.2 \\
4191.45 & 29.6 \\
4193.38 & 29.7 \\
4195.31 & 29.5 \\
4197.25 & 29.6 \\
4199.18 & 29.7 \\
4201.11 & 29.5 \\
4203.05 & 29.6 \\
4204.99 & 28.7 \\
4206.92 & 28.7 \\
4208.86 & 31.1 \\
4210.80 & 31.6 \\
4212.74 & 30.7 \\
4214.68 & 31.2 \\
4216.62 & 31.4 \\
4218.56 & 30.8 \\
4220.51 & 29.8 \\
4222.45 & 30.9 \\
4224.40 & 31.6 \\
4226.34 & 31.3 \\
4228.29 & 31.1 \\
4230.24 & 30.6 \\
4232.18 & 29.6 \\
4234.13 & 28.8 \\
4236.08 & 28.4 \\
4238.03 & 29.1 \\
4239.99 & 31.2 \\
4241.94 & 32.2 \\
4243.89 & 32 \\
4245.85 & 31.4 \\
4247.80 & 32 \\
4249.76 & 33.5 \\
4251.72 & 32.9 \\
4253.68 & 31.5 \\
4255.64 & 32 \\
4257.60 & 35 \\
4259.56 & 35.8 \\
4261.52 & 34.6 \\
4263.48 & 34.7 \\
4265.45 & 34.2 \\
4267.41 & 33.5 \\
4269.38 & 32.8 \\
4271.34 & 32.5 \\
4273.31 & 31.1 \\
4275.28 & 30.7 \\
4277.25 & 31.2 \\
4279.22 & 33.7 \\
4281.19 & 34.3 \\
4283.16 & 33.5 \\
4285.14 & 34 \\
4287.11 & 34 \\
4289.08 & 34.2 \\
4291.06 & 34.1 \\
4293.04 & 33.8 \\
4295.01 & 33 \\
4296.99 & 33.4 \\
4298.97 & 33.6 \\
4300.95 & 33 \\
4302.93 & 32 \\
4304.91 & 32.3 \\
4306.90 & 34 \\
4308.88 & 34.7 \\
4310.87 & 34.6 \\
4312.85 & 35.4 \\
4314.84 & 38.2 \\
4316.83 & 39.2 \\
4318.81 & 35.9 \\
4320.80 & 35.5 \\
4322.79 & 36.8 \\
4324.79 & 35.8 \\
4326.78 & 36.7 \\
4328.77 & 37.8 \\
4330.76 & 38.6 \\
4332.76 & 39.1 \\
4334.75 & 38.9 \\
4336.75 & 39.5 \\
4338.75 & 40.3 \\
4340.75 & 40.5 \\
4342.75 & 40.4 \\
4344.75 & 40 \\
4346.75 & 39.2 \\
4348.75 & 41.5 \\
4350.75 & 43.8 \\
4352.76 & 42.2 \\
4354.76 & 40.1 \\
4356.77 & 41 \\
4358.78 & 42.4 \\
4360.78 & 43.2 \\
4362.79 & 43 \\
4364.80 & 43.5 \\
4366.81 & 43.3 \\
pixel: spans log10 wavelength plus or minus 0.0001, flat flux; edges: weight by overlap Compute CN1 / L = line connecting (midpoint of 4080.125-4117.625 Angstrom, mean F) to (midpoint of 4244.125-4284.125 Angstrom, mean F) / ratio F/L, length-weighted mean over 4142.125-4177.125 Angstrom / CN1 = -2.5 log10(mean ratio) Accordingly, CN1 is 0.10 mag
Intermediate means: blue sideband 36.7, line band 32.2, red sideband 33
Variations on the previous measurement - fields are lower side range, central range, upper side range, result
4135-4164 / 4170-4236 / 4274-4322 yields 0.08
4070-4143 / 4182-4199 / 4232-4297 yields 0.10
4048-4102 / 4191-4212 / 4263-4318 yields 0.17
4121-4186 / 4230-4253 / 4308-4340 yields 0.13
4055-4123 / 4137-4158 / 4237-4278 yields 0.06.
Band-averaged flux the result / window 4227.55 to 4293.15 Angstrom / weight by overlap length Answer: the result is 32.5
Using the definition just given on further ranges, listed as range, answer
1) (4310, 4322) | 36.5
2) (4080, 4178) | 34.2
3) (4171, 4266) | 31.4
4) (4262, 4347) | 35.3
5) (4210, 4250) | 30.9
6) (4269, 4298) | 33.1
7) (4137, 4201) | 31.9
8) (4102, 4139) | 34.3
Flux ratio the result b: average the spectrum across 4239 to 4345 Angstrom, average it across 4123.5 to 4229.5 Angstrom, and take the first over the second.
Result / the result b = 1.10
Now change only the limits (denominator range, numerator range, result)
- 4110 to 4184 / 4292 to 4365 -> 1.16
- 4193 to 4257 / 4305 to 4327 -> 1.17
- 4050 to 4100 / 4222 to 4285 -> 0.88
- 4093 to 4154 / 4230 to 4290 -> 0.95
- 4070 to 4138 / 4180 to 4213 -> 0.86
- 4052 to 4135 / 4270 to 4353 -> 1.01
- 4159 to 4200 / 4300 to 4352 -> 1.19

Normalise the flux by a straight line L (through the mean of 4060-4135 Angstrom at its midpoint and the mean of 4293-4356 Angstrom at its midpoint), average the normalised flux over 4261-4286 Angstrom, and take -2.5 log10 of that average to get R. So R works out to 0.12 mag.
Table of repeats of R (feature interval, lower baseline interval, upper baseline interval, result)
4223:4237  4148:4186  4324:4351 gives 0.154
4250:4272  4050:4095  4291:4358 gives 0.106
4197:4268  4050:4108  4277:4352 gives 0.160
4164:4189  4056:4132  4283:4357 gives 0.135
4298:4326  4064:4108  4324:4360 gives 0.132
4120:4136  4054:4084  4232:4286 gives 0.054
